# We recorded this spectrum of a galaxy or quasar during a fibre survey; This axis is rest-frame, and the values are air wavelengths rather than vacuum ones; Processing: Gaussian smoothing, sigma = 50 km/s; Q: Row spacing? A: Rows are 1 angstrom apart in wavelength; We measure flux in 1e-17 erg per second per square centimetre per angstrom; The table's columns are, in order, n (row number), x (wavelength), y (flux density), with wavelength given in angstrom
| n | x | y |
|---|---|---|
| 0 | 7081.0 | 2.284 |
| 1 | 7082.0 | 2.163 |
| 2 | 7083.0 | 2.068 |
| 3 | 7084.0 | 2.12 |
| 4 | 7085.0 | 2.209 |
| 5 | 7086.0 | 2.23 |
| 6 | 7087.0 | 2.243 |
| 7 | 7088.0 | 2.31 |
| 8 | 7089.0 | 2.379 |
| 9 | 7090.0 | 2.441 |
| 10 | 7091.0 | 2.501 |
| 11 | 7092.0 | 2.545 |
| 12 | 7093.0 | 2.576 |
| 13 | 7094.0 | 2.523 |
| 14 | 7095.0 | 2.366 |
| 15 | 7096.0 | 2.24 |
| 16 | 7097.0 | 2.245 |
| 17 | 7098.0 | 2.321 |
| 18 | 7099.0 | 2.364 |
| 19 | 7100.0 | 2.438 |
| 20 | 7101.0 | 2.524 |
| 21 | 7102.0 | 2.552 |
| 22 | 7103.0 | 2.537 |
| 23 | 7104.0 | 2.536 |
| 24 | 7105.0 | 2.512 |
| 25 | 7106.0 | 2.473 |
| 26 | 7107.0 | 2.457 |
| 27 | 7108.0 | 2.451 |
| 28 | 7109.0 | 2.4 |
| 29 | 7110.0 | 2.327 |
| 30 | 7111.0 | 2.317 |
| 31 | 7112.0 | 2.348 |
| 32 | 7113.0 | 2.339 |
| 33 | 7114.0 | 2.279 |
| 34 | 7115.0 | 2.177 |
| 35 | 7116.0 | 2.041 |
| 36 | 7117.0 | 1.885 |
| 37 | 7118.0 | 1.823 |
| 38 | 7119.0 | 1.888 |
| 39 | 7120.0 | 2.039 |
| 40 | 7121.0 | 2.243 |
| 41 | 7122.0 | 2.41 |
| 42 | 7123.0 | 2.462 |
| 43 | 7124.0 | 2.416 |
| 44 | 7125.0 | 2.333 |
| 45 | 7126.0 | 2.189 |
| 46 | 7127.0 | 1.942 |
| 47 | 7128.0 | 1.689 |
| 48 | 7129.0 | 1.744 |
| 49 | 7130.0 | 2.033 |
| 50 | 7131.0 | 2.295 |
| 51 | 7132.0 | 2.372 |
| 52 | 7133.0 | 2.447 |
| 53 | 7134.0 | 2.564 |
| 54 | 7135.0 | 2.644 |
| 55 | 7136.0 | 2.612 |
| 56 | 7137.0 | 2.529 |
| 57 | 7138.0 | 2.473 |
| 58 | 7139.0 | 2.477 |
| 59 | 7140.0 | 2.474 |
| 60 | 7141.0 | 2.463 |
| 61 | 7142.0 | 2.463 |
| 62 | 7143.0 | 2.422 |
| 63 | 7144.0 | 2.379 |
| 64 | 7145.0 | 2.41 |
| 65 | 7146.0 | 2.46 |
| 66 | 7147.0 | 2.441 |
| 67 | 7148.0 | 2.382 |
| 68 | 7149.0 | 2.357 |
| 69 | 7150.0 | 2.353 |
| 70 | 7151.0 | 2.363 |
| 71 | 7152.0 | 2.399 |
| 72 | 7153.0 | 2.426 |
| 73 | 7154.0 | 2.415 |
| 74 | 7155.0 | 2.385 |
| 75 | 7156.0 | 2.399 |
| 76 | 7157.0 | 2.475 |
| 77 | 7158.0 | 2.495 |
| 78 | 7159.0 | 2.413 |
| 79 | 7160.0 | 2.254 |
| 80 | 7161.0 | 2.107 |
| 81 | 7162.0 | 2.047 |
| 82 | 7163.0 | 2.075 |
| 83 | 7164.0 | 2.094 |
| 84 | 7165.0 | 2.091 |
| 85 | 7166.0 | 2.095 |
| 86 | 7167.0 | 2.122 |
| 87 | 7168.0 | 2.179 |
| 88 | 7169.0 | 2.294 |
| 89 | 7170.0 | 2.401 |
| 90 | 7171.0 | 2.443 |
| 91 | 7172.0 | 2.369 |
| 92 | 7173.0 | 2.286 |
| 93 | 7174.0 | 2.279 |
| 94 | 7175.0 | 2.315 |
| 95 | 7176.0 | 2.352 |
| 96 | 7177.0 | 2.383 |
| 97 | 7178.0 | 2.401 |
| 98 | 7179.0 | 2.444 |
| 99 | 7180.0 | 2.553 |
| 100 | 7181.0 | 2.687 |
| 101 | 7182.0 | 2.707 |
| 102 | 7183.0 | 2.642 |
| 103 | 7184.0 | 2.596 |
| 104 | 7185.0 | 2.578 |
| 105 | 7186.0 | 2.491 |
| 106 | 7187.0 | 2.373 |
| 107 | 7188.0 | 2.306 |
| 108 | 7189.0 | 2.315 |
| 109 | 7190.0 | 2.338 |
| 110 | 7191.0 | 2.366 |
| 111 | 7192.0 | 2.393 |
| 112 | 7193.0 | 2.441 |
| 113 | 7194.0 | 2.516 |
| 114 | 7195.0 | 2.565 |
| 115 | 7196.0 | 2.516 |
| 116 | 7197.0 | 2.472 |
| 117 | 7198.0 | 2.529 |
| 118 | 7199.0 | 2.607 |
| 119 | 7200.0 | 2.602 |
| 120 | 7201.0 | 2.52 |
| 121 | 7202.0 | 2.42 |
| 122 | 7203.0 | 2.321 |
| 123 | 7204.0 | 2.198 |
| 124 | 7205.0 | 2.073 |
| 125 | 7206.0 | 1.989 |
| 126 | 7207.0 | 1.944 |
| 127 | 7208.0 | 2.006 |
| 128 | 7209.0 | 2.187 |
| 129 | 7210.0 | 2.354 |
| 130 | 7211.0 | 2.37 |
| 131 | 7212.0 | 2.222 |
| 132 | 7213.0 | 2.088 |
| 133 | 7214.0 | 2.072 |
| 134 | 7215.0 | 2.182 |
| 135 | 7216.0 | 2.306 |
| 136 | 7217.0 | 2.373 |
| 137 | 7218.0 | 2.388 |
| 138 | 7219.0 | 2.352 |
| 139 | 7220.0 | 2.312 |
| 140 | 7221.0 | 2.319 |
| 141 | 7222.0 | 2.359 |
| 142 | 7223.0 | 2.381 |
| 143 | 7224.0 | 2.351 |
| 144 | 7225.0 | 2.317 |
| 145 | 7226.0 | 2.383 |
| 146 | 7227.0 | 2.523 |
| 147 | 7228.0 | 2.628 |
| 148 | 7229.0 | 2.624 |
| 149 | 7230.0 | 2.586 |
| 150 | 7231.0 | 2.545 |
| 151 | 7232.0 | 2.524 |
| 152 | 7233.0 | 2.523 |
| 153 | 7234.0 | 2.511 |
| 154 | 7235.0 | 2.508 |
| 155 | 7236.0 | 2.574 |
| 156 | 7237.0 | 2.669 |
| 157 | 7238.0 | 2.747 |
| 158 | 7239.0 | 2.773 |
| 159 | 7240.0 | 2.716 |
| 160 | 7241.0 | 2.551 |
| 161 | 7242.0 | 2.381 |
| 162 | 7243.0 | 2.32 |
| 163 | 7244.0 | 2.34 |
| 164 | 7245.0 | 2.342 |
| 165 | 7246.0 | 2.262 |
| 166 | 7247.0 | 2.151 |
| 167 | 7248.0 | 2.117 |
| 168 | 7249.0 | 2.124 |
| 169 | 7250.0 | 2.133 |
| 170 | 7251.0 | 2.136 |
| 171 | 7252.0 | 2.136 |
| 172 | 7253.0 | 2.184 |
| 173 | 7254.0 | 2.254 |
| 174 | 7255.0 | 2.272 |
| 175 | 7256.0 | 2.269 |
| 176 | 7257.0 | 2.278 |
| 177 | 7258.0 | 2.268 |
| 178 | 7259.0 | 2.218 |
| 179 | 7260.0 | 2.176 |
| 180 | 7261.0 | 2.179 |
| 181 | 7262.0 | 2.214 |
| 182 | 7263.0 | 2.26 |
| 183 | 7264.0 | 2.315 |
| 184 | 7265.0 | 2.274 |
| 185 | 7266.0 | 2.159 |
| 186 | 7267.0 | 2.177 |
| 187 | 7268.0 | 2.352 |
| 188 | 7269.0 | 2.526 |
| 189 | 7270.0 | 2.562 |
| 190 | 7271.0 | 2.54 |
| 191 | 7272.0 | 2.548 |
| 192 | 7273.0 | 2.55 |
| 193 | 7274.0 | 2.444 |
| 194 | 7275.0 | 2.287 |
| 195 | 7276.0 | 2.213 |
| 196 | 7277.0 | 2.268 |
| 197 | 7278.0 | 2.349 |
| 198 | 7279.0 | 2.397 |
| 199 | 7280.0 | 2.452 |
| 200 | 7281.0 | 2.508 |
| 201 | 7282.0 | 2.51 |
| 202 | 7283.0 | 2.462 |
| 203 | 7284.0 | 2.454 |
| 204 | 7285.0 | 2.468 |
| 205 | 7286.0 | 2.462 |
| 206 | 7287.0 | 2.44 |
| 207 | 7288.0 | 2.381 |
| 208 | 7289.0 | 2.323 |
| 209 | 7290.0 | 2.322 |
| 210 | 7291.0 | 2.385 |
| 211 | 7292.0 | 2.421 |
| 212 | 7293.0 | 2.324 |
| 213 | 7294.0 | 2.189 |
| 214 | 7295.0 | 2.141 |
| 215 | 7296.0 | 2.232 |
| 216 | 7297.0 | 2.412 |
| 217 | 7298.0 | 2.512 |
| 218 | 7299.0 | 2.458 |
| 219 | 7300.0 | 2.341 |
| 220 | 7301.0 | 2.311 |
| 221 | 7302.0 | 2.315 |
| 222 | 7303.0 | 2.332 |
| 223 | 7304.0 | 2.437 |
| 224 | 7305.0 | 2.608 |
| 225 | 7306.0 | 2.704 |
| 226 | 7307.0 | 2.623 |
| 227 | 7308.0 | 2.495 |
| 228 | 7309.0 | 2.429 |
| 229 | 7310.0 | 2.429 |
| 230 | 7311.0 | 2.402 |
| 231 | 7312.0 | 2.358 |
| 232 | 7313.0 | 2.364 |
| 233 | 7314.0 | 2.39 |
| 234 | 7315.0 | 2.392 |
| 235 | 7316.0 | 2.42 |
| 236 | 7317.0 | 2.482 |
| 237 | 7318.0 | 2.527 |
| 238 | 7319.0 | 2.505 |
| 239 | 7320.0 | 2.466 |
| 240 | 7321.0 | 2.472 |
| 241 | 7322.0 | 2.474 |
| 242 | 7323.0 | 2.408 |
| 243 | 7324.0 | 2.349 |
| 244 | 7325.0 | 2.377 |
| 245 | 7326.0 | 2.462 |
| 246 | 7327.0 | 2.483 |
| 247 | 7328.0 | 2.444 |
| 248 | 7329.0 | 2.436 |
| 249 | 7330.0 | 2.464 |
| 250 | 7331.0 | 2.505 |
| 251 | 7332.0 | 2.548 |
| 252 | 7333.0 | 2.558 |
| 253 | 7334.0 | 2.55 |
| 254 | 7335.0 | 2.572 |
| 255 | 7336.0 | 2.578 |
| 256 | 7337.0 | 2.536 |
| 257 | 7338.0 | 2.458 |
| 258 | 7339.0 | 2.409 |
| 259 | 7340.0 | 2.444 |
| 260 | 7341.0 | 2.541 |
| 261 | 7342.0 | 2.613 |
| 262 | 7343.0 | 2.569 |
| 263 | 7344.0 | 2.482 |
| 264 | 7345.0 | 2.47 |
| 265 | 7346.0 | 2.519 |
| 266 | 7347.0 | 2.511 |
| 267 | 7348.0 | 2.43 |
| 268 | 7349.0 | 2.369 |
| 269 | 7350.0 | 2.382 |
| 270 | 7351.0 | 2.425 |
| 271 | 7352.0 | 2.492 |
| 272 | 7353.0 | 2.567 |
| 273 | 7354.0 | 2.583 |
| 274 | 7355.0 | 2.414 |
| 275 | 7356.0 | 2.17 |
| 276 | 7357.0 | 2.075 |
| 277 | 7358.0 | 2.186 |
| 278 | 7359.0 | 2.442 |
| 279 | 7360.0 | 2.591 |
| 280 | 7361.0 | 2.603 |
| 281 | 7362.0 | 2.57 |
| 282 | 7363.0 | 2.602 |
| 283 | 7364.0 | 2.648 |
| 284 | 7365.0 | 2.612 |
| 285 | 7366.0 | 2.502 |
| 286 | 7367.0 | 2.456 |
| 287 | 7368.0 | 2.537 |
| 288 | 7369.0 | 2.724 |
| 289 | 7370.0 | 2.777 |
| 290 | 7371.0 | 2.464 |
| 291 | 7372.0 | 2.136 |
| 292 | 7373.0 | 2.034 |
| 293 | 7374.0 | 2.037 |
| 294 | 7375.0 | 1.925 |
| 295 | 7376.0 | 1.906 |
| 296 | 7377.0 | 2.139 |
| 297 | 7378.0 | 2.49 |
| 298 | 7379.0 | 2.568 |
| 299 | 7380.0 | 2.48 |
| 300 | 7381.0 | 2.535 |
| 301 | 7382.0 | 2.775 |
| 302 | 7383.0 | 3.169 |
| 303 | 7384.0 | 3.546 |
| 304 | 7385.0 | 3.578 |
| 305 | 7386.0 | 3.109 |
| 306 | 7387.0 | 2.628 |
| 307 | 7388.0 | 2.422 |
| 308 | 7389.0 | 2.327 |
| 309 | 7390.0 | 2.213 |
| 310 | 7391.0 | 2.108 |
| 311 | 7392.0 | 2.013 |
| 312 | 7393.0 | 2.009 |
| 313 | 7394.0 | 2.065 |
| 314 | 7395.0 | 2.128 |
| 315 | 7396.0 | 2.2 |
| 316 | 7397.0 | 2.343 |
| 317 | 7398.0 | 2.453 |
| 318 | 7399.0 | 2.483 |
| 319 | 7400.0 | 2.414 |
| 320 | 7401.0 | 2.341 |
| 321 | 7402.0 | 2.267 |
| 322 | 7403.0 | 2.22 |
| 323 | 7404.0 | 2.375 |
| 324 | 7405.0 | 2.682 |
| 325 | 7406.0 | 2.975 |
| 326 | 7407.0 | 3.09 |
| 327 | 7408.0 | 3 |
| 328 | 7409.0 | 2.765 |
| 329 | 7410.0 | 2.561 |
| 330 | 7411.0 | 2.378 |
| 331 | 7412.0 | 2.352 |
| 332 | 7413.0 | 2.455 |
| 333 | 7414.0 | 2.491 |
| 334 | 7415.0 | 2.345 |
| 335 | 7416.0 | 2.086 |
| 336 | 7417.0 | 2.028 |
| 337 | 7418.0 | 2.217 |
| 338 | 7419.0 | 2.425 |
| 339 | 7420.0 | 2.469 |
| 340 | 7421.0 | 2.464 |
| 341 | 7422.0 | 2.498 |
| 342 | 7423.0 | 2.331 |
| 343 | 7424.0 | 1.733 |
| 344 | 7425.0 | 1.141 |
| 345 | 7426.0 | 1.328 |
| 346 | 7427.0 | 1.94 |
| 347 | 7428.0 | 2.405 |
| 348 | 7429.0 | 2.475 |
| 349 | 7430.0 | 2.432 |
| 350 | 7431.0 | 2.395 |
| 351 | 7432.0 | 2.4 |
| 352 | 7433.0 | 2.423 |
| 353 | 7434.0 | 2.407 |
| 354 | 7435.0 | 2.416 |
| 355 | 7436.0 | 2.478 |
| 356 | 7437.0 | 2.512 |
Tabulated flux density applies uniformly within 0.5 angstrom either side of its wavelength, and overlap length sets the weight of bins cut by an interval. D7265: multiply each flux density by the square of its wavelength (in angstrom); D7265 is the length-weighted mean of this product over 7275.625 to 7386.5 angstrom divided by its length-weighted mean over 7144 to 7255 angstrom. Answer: 1.1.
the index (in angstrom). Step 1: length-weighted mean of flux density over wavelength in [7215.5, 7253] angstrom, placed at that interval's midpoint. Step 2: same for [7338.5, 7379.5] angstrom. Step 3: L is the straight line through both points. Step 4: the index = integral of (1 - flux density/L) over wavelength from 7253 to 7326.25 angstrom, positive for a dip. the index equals 1.0 angstrom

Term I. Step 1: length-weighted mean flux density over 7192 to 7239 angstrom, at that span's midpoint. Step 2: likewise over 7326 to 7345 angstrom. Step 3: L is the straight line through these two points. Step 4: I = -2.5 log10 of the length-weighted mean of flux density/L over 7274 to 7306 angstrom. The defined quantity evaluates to 0.036 mag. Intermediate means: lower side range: 2.4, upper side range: 2.51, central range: 2.38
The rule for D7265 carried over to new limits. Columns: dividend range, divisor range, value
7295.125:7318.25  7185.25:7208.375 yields 1.06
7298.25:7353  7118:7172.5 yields 1.12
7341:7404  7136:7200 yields 1.08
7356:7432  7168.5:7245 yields 1.05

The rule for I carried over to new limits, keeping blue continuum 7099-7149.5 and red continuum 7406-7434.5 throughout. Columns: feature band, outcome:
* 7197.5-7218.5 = 0.03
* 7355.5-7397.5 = -0.05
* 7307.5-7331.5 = -0.05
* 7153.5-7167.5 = 0.04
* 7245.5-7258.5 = 0.06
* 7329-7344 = -0.08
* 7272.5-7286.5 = -0.04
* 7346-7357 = -0.04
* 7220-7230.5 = -0.05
